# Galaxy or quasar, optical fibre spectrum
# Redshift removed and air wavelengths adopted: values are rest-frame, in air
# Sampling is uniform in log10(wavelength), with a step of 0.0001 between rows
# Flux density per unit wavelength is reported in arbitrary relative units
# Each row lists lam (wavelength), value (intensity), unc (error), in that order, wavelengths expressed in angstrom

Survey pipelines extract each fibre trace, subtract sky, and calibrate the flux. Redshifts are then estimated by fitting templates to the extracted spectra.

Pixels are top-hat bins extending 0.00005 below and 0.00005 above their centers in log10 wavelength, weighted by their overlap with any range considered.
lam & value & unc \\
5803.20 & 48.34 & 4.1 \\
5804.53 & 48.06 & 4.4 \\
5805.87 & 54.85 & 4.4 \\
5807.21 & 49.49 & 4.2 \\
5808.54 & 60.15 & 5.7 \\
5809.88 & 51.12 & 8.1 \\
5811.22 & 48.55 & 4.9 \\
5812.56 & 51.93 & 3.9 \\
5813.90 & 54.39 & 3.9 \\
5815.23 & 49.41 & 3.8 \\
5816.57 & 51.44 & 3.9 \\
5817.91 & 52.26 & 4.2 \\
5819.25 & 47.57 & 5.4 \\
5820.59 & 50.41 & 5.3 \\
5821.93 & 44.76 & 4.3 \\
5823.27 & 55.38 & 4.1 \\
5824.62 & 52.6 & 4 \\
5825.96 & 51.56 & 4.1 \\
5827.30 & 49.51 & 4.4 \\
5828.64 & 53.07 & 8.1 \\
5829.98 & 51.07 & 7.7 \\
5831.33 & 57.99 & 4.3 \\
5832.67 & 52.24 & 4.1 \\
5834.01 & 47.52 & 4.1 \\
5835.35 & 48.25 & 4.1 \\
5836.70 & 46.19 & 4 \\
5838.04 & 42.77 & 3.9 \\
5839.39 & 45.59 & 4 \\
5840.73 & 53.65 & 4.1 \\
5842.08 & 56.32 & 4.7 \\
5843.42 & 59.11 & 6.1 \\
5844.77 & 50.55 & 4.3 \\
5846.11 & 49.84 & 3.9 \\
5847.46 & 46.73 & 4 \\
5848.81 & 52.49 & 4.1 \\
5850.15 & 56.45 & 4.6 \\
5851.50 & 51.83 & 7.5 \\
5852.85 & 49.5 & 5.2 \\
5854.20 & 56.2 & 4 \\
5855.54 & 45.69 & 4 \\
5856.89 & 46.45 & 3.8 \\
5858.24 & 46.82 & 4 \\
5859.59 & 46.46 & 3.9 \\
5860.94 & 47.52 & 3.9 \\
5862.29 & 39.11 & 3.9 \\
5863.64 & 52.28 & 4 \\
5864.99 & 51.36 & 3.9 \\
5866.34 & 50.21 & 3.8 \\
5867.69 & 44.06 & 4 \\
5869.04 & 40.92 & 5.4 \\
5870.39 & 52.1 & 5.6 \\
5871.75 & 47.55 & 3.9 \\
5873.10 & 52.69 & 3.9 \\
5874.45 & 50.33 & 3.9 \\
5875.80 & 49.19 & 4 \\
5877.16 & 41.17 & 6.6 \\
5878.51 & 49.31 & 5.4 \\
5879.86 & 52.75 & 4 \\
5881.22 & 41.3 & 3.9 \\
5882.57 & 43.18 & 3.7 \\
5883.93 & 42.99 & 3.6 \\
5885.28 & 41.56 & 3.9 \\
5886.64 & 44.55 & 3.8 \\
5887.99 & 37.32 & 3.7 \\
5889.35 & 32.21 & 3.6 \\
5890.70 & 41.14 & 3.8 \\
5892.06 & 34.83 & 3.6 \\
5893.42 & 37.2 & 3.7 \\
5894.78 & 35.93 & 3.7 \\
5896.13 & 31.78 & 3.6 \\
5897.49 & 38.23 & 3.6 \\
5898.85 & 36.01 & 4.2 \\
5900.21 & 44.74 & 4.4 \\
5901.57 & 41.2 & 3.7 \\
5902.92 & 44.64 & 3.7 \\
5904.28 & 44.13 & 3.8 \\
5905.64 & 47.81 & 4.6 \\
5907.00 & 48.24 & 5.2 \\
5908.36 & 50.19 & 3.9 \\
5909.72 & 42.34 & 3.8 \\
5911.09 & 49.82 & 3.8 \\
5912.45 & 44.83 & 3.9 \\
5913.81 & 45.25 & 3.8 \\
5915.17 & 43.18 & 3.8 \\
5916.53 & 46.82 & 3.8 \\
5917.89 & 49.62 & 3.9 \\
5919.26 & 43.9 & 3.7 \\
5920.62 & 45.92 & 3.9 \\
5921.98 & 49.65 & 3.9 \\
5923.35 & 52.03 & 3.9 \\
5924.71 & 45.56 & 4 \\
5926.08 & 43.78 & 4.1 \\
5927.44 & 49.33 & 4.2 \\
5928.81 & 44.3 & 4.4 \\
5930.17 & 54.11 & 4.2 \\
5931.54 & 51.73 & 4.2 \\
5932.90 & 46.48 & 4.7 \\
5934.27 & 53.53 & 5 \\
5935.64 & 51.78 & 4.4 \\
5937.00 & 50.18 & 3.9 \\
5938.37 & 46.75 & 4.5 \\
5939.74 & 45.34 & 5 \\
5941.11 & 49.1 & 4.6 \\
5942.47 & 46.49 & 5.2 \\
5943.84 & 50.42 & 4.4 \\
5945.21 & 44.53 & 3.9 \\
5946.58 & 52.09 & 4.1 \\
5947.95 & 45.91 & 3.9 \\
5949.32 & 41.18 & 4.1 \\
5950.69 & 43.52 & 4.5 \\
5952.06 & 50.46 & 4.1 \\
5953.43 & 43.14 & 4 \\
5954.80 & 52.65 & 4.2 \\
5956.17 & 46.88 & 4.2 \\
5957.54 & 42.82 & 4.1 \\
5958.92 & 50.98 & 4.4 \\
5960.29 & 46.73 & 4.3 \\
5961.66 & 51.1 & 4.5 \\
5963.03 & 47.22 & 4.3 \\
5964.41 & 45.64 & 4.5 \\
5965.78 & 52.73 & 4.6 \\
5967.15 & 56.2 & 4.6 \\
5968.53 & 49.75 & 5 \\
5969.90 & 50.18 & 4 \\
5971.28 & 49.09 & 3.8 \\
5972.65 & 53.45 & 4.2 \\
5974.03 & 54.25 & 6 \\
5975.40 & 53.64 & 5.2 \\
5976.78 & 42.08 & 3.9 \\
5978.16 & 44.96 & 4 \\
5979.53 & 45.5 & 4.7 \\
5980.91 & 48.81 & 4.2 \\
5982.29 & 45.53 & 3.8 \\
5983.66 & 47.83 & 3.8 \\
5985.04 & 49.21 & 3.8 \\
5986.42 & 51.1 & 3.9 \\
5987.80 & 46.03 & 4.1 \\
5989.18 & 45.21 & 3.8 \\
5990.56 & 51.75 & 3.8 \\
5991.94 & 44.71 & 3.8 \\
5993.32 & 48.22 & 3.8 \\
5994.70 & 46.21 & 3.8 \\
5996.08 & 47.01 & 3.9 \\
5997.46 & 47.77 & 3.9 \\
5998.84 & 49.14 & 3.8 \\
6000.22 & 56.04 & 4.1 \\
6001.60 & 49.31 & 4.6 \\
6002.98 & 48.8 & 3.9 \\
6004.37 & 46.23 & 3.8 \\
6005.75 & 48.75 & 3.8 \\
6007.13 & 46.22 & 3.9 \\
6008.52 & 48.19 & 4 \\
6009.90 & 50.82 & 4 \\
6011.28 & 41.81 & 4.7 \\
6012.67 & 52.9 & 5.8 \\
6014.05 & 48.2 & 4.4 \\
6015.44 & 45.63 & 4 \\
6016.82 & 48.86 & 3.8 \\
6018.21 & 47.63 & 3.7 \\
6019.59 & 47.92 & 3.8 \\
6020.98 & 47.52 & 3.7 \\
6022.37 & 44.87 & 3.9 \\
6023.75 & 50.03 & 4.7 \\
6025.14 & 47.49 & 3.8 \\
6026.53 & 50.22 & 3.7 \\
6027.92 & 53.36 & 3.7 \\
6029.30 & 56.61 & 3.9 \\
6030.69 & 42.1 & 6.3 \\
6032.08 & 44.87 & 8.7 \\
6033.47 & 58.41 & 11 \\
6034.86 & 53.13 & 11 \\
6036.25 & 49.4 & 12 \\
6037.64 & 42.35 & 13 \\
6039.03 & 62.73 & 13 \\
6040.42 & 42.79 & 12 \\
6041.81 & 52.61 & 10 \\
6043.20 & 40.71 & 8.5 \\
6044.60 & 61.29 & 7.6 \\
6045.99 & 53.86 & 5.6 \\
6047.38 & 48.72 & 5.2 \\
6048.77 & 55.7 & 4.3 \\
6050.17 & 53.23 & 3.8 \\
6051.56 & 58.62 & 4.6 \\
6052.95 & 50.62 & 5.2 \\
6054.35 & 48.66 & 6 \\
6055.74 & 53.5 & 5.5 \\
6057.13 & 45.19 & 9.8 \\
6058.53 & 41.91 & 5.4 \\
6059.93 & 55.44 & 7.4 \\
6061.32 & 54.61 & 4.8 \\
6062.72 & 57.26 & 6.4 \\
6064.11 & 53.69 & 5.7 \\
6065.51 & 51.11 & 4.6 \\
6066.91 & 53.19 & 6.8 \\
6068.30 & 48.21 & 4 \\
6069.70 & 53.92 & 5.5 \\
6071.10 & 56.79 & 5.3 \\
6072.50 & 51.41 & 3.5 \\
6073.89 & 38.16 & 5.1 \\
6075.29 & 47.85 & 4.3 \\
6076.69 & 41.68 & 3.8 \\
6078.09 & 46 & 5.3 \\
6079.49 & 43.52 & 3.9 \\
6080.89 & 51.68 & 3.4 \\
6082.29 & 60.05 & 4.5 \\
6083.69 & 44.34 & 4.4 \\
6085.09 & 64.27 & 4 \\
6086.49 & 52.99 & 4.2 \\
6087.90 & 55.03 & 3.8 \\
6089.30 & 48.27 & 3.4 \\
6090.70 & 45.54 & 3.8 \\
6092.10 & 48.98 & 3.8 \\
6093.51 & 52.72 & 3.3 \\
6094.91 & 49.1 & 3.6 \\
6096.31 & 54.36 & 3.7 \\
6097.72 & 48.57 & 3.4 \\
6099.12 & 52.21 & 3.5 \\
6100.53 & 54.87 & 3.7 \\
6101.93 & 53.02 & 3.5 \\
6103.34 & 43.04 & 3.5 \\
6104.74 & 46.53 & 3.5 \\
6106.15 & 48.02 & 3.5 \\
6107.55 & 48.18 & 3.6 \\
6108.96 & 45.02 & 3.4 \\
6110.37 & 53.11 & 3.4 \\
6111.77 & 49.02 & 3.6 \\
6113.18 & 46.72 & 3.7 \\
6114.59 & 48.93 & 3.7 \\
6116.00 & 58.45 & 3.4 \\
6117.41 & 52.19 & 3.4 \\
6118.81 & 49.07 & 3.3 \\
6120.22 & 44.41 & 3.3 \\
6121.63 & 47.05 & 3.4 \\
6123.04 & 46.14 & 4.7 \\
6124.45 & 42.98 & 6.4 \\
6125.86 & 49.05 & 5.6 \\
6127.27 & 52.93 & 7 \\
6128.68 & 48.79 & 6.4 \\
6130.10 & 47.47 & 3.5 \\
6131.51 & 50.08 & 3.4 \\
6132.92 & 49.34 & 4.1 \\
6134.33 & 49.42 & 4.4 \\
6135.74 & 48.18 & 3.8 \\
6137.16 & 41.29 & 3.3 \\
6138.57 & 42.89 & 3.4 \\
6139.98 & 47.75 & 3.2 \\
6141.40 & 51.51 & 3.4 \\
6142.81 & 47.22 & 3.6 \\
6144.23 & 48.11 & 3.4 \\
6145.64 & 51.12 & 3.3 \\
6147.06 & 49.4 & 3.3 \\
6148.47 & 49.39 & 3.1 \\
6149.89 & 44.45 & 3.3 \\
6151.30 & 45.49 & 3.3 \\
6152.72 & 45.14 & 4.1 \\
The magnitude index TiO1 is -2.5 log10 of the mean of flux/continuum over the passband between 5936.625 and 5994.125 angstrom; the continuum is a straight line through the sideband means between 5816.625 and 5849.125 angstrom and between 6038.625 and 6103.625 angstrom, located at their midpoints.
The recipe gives 0.06 mag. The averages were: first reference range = 50.7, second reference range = 51.1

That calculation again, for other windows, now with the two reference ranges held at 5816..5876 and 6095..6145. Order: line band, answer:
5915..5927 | 0.060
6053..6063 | -0.035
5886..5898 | 0.321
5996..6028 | 0.016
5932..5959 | 0.041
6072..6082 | 0.061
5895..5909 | 0.170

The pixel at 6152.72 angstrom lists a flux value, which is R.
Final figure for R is 45.14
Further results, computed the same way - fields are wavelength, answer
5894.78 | 35.93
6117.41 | 52.19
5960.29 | 46.73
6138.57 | 42.89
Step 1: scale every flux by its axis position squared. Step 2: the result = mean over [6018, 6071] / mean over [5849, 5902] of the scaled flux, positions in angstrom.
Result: 1.21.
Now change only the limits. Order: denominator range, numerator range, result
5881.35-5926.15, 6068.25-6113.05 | 1.23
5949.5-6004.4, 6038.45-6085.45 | 1.08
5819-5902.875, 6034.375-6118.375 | 1.16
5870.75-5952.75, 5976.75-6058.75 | 1.12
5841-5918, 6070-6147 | 1.16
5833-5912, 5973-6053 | 1.12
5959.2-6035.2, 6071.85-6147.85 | 1.04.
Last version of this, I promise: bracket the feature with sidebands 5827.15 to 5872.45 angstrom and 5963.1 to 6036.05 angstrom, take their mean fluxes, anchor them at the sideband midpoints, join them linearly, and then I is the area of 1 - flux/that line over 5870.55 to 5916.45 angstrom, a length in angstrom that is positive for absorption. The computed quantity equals 5.6 angstrom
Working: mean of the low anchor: 49.6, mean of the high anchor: 48.9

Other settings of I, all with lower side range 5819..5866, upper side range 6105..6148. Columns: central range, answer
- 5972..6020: 0.9 angstrom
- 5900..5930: 2.0 angstrom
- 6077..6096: -0.8 angstrom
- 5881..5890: 1.7 angstrom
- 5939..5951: 0.7 angstrom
